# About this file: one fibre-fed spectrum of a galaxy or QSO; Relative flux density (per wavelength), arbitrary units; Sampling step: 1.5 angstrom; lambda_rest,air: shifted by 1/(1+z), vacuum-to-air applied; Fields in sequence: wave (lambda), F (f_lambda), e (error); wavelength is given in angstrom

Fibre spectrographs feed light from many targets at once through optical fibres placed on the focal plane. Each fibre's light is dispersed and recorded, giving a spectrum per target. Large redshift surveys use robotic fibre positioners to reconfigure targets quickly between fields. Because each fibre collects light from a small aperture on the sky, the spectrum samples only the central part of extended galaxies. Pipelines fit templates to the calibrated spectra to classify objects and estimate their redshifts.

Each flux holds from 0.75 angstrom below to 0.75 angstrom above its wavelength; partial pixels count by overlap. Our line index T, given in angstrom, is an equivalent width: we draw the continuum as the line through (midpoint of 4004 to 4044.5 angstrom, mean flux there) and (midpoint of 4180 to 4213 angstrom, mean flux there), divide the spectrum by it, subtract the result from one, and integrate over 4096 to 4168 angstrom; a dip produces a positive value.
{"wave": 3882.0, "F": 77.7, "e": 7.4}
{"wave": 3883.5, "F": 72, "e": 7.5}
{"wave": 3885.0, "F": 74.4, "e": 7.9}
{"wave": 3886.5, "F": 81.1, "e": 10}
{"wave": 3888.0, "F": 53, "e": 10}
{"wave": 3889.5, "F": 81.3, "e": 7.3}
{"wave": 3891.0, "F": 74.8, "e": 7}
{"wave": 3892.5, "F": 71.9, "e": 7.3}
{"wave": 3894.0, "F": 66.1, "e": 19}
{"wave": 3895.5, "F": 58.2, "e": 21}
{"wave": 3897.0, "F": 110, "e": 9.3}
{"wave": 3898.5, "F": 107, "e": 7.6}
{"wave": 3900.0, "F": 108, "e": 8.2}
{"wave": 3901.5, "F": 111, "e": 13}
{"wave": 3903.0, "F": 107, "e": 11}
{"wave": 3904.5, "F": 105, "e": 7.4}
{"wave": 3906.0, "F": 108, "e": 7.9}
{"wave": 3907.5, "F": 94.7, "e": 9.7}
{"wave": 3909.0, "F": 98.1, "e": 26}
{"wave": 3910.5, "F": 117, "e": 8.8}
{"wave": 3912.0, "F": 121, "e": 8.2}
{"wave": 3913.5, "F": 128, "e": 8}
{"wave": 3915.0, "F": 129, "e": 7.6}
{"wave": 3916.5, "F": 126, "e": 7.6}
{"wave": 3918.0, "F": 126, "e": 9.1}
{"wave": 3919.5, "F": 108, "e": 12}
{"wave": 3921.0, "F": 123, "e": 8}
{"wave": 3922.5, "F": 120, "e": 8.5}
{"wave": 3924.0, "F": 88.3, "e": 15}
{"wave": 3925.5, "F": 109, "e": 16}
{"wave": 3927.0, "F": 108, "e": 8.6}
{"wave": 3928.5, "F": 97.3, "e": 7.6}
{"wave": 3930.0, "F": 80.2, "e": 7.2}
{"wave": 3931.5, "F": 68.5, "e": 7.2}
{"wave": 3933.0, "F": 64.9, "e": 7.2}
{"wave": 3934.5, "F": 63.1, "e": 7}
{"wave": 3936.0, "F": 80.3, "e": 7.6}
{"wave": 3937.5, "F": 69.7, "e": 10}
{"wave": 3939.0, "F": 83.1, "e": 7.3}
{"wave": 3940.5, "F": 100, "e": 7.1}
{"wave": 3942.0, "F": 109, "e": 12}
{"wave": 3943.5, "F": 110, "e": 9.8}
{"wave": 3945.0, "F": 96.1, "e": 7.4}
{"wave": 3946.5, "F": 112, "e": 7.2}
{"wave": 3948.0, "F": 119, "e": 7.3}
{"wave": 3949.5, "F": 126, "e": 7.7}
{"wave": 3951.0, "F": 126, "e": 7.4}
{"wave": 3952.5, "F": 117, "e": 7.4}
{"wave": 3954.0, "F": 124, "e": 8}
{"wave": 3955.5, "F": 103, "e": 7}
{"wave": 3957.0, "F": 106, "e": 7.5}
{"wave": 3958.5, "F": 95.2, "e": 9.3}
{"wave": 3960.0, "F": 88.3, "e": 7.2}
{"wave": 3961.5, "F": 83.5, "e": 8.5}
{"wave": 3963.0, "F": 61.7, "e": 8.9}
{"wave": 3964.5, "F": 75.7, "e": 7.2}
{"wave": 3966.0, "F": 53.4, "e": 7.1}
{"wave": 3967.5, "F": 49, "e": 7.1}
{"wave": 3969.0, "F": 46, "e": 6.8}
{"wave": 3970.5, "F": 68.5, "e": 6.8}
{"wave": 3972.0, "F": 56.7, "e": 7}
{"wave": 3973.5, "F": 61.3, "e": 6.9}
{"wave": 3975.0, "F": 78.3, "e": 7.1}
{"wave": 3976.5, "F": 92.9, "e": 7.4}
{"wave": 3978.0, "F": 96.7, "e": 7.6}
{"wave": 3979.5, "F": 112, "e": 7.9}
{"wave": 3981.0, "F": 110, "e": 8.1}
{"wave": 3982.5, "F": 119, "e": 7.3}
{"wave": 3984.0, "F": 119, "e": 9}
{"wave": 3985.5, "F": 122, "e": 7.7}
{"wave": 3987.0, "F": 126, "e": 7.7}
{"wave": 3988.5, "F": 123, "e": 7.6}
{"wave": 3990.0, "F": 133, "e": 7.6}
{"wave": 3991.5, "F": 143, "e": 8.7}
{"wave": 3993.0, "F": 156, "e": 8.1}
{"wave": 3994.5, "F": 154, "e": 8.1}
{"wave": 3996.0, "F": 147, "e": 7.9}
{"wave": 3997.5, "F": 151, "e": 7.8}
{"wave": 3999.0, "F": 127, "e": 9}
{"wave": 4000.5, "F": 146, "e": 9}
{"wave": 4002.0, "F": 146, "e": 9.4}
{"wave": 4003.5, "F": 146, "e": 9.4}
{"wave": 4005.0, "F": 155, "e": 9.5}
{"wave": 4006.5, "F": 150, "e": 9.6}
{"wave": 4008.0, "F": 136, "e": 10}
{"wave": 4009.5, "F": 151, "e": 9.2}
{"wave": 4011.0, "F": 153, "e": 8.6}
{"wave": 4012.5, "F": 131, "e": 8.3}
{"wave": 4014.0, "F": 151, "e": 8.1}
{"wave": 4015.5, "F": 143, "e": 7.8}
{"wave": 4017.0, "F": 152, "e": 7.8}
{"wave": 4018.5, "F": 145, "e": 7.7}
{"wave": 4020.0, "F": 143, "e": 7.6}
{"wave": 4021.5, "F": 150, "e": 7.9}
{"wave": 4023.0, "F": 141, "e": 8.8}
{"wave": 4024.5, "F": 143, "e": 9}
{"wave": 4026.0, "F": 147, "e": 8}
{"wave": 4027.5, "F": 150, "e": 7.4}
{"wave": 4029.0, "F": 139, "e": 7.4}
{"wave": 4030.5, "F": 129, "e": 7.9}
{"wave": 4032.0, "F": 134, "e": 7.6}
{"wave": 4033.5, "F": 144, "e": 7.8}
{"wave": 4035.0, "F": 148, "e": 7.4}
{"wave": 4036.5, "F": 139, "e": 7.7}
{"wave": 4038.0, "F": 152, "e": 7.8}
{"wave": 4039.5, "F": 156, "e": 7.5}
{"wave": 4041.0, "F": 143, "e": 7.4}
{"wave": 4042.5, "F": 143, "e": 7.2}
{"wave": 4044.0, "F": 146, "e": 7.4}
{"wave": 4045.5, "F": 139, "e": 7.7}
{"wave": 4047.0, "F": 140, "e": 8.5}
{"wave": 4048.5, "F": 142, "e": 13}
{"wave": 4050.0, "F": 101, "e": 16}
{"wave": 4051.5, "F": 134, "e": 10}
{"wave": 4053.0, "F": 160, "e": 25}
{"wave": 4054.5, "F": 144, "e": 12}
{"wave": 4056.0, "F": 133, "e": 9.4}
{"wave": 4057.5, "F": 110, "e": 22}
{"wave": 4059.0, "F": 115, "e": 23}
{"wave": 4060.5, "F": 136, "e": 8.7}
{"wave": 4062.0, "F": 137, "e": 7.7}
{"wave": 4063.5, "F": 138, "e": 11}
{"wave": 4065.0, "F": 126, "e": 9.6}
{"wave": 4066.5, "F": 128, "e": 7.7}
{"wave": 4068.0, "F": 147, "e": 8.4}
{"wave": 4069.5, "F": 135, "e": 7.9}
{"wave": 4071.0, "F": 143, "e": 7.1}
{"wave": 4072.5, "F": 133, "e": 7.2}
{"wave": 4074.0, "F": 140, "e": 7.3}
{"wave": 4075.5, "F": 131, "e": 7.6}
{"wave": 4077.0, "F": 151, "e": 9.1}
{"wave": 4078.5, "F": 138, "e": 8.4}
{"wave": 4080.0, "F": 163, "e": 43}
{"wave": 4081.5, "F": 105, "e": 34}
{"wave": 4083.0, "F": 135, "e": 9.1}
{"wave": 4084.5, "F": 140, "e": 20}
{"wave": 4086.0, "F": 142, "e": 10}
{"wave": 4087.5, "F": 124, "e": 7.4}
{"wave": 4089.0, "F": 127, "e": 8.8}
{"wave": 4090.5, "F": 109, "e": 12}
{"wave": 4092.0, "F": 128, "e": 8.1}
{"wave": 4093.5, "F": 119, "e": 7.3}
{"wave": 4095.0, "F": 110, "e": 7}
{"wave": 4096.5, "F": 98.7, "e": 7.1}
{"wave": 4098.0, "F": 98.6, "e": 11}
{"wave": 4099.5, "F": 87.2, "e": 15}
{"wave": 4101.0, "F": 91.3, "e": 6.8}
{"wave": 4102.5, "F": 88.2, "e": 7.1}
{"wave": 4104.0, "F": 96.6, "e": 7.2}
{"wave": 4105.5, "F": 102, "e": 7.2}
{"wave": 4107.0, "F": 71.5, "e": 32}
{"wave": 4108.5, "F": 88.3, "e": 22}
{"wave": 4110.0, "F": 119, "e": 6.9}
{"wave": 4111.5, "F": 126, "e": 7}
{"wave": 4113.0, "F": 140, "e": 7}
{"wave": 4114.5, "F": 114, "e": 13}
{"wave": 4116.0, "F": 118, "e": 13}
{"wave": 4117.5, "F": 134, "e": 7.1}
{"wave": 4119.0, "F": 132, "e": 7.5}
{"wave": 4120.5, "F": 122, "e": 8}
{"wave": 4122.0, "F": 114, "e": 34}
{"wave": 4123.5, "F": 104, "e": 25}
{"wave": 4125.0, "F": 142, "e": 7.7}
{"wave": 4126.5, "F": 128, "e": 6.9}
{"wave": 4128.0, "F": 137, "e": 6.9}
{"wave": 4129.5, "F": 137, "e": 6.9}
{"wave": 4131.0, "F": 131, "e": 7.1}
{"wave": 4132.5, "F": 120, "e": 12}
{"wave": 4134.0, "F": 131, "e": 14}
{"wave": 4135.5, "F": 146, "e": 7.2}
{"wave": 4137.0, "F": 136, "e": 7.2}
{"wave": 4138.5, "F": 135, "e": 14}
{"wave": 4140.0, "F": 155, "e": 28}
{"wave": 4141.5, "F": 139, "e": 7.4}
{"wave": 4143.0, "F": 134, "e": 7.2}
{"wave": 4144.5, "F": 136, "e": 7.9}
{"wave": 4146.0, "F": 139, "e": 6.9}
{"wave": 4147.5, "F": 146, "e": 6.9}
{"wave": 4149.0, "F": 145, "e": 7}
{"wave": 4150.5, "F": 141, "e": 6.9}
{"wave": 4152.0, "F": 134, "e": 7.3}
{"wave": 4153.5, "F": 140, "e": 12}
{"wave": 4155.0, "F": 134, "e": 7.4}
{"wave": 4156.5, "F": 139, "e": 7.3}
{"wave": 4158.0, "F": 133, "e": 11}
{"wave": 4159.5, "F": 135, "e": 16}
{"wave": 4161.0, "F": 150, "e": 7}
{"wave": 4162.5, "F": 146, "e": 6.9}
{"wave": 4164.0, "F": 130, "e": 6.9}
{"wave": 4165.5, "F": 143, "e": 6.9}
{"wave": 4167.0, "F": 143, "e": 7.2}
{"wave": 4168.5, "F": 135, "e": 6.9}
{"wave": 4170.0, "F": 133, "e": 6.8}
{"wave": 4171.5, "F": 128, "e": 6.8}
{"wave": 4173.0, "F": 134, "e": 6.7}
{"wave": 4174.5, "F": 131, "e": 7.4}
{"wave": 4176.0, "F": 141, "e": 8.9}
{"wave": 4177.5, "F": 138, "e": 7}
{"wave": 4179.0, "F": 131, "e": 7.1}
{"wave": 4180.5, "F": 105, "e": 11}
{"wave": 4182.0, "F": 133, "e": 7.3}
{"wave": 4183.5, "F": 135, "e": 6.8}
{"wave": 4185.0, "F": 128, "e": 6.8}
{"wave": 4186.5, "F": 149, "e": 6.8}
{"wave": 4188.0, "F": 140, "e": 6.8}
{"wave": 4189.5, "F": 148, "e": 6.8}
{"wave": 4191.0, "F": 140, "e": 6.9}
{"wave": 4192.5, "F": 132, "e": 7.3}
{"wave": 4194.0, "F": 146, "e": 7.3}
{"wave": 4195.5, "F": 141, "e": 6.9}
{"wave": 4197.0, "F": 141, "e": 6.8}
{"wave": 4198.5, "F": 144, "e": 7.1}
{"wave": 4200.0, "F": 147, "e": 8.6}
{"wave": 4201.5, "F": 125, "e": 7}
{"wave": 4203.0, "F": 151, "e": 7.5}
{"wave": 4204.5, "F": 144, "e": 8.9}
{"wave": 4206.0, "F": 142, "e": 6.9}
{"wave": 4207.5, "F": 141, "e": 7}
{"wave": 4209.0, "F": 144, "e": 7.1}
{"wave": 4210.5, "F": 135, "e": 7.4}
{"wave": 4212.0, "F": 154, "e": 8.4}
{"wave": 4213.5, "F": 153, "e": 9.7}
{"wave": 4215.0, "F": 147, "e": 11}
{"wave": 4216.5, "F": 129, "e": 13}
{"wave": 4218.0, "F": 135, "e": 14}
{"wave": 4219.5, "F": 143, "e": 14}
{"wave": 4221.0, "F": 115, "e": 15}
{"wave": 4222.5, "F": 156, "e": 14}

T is 7.8 angstrom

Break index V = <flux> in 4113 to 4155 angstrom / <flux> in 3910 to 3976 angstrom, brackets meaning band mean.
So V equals 1.40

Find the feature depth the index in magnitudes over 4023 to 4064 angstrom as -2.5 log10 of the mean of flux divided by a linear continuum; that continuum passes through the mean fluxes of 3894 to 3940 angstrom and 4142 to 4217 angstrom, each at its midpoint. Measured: -0.17 mag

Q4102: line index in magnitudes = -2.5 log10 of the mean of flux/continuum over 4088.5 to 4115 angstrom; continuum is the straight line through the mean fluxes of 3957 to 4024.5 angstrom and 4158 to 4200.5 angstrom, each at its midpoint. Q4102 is 0.22 mag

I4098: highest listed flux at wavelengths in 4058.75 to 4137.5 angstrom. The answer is 163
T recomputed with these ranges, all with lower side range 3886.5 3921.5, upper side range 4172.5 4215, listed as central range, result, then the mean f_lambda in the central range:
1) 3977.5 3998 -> -3.2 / 130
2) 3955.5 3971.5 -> 5.1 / 73.9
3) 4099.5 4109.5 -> 2.9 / 90.2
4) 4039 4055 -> -2.8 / 140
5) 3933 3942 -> 2.1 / 80.5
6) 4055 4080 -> -2.5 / 135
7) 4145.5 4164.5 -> -0.8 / 140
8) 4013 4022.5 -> -2.5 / 147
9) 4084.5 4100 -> 1.2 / 116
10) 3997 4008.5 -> -3.1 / 145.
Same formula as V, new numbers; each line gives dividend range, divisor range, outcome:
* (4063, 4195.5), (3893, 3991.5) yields 1.31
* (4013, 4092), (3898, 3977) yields 1.43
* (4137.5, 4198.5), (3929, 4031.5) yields 1.21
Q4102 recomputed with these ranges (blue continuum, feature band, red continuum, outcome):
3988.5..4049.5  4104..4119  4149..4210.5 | 0.24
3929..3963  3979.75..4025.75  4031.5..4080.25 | -0.19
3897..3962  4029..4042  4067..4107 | -0.23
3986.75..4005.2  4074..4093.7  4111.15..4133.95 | -0.01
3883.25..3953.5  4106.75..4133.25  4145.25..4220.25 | 0.06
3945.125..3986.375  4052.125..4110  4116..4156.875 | -0.02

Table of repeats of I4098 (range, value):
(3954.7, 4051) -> 156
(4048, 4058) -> 160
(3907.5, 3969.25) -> 129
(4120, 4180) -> 155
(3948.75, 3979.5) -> 126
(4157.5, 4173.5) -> 150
